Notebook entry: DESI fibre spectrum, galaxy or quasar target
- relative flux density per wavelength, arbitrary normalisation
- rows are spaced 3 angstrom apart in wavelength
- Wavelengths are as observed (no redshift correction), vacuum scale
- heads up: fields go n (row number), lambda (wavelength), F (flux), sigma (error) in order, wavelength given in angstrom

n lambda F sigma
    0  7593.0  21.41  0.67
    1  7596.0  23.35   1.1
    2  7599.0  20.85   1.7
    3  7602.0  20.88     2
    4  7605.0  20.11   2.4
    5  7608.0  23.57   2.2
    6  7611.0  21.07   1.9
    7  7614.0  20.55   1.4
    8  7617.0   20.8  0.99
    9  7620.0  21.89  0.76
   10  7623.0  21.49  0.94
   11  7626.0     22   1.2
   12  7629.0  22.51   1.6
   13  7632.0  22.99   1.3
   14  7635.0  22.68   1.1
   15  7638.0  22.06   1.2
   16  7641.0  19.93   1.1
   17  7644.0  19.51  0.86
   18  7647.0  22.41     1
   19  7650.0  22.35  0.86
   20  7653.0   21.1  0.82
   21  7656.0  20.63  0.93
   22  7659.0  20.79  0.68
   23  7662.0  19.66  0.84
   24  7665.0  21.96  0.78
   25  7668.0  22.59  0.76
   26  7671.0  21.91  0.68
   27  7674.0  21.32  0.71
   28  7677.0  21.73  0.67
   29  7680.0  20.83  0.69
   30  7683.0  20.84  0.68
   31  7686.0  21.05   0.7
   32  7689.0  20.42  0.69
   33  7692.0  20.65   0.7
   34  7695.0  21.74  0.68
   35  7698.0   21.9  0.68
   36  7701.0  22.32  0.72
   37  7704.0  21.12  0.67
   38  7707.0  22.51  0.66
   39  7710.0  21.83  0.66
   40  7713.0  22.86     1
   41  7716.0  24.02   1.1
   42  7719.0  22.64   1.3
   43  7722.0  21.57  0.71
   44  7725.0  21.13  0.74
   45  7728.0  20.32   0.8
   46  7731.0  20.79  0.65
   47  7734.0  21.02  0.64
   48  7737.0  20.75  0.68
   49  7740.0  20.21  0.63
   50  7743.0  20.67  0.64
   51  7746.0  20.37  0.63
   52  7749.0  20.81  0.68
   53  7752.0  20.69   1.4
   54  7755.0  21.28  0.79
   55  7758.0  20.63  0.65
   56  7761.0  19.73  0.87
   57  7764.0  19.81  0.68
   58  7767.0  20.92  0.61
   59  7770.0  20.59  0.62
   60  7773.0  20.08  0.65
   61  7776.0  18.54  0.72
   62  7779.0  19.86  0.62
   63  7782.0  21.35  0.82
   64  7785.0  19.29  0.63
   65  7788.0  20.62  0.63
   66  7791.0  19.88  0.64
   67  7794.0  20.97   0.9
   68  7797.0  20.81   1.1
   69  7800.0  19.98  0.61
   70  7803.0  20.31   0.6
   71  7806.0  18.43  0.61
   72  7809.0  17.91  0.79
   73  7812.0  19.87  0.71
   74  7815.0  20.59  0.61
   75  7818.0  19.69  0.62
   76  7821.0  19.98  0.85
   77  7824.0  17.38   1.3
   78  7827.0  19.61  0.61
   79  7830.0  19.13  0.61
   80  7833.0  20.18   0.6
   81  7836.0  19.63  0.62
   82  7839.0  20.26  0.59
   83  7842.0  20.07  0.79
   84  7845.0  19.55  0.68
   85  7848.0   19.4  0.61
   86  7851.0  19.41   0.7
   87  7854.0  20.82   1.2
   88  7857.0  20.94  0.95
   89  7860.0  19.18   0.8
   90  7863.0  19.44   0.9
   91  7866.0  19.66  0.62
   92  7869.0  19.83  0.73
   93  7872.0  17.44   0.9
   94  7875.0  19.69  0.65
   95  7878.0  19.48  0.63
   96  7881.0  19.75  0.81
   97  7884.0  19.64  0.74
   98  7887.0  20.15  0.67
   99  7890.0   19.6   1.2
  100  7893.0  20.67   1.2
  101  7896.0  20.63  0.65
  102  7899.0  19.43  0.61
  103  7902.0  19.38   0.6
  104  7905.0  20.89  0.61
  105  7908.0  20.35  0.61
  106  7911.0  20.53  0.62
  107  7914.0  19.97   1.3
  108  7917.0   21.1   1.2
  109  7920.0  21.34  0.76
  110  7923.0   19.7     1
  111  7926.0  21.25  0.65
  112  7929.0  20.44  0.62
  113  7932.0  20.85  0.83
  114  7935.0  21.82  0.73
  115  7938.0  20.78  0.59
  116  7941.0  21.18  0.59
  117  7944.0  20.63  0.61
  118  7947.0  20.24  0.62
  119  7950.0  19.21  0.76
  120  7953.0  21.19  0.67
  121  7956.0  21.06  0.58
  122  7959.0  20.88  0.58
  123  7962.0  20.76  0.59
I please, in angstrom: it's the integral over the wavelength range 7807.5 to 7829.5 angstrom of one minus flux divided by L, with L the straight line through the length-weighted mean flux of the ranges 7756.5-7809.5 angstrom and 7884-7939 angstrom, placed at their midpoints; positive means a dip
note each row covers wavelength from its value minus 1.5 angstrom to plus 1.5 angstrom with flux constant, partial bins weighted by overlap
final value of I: 0.9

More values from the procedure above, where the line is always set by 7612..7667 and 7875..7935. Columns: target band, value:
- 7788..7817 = 1.2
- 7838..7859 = 0.5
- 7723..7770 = 0.8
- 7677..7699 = 0.1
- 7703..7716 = -0.8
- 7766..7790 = 0.8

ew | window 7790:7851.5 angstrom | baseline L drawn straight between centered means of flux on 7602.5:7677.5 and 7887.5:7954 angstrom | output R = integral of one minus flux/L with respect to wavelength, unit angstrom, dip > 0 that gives 3.48 angstrom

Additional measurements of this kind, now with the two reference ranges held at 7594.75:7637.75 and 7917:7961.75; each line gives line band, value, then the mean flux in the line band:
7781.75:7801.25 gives 0.79 angstrom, 20.4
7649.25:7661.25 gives 0.33 angstrom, 21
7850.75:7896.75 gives 2.64 angstrom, 19.8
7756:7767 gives 0.56 angstrom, 20.2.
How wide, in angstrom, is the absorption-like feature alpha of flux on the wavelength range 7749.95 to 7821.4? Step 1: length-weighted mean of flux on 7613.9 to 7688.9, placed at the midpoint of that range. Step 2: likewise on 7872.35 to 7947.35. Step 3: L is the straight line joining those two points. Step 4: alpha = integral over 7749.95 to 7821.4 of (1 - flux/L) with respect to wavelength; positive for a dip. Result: 2.7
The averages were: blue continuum 21.4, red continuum 20.3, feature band 20.1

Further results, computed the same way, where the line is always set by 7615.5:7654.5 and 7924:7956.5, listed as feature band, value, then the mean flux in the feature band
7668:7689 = 0.2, 21.3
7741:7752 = 0.4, 20.6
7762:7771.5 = 0.4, 20.4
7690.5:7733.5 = -0.7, 21.8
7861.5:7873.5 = 1.1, 19.1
